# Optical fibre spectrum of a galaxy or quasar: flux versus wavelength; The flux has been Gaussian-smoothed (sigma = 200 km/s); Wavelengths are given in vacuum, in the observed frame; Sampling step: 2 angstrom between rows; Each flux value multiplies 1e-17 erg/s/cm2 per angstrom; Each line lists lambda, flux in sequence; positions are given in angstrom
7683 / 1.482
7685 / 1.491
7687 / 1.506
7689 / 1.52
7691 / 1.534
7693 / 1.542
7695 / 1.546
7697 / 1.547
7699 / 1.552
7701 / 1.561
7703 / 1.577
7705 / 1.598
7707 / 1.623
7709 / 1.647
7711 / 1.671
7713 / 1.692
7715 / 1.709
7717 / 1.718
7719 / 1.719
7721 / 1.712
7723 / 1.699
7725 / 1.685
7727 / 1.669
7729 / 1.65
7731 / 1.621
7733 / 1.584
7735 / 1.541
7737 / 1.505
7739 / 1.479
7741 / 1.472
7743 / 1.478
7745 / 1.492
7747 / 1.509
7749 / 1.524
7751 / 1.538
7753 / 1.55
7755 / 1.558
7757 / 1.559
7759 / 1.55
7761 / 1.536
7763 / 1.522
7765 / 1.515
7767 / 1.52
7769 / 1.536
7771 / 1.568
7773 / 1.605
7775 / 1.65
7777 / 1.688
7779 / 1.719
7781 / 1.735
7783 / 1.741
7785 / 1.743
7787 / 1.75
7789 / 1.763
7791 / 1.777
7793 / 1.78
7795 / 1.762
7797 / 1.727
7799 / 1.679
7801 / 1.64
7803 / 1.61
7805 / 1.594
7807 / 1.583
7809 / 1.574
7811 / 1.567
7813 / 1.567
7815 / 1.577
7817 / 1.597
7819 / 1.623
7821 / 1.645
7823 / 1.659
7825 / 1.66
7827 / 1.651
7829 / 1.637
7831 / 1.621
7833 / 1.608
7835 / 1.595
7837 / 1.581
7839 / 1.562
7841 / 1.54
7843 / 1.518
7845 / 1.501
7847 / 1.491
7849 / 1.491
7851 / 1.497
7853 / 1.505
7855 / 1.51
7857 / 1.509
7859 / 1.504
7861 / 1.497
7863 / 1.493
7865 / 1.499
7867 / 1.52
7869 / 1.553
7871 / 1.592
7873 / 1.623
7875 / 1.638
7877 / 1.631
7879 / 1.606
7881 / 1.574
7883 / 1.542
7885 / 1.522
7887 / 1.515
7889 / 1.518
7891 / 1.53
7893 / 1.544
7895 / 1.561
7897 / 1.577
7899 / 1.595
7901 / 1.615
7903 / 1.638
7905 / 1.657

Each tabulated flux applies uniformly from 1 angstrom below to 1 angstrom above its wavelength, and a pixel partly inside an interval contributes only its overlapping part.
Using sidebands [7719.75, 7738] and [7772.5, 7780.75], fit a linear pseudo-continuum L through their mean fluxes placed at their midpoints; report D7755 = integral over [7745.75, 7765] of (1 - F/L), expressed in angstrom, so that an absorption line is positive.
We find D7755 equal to 1.4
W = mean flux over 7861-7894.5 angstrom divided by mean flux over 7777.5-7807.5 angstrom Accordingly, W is 0.91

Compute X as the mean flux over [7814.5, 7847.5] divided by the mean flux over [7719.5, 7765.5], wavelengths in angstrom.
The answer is 1.02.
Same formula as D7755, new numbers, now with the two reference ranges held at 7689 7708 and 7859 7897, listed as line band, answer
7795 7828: -1.5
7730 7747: 0.4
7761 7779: -0.3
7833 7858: 0.4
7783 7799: -2.0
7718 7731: -1.0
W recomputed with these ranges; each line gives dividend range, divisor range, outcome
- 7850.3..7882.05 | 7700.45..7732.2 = 0.93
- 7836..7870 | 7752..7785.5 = 0.95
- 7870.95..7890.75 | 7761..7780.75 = 0.99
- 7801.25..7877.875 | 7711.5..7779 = 0.99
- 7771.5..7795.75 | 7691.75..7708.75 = 1.10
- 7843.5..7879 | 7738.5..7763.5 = 1.01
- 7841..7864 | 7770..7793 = 0.88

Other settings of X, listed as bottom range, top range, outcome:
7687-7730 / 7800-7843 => 0.99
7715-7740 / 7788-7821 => 1.01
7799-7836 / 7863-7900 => 0.97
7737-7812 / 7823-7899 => 0.97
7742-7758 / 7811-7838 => 1.06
